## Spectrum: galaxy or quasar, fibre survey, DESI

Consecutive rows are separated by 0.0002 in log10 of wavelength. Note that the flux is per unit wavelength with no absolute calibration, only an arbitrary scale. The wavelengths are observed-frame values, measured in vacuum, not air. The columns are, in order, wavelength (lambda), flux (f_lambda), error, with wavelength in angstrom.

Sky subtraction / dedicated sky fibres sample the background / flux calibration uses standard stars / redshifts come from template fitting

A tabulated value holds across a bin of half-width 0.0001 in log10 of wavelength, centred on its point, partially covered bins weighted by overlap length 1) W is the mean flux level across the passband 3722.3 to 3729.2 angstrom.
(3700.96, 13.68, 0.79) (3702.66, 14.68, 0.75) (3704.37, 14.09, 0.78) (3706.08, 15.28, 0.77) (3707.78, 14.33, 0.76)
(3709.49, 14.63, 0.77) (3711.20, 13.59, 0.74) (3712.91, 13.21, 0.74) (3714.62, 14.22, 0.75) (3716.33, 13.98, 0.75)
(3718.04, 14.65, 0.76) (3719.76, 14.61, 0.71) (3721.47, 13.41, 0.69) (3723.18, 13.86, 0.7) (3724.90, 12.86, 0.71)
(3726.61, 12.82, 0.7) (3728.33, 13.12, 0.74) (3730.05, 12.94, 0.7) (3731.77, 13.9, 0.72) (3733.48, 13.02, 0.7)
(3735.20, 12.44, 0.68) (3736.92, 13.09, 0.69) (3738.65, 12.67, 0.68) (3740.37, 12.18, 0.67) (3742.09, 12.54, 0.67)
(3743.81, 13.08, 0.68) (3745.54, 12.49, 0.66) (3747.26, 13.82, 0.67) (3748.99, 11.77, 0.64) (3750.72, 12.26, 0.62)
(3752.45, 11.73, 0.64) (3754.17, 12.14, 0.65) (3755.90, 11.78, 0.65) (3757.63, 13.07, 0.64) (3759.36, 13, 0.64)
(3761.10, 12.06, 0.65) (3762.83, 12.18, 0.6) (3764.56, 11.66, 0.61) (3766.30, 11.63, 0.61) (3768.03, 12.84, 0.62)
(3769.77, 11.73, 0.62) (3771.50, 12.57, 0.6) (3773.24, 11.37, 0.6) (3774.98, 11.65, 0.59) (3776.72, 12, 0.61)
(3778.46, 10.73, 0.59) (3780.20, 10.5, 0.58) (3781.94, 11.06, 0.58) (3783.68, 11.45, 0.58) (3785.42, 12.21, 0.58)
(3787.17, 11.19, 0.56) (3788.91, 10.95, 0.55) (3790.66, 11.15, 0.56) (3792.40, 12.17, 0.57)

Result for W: 13.2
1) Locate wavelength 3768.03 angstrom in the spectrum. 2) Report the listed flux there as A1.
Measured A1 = 12.84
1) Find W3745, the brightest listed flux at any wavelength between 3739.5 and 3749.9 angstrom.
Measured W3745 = 13.82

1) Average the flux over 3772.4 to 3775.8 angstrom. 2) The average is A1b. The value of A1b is 11.5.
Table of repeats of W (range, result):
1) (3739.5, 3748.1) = 12.8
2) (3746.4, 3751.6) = 12.6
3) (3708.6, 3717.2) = 13.9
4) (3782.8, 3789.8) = 11.4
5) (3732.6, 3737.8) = 12.9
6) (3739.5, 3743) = 12.4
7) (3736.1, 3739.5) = 12.8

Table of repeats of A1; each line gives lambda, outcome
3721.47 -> 13.41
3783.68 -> 11.45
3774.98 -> 11.65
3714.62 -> 14.22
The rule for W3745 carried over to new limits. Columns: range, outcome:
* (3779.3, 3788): 12.21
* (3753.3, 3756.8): 12.14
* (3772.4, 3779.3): 12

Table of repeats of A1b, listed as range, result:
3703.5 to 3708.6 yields 14.6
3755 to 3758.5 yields 12.4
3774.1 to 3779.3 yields 11.5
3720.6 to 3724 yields 13.7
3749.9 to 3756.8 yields 12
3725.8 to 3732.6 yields 13.2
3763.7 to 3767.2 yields 11.7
